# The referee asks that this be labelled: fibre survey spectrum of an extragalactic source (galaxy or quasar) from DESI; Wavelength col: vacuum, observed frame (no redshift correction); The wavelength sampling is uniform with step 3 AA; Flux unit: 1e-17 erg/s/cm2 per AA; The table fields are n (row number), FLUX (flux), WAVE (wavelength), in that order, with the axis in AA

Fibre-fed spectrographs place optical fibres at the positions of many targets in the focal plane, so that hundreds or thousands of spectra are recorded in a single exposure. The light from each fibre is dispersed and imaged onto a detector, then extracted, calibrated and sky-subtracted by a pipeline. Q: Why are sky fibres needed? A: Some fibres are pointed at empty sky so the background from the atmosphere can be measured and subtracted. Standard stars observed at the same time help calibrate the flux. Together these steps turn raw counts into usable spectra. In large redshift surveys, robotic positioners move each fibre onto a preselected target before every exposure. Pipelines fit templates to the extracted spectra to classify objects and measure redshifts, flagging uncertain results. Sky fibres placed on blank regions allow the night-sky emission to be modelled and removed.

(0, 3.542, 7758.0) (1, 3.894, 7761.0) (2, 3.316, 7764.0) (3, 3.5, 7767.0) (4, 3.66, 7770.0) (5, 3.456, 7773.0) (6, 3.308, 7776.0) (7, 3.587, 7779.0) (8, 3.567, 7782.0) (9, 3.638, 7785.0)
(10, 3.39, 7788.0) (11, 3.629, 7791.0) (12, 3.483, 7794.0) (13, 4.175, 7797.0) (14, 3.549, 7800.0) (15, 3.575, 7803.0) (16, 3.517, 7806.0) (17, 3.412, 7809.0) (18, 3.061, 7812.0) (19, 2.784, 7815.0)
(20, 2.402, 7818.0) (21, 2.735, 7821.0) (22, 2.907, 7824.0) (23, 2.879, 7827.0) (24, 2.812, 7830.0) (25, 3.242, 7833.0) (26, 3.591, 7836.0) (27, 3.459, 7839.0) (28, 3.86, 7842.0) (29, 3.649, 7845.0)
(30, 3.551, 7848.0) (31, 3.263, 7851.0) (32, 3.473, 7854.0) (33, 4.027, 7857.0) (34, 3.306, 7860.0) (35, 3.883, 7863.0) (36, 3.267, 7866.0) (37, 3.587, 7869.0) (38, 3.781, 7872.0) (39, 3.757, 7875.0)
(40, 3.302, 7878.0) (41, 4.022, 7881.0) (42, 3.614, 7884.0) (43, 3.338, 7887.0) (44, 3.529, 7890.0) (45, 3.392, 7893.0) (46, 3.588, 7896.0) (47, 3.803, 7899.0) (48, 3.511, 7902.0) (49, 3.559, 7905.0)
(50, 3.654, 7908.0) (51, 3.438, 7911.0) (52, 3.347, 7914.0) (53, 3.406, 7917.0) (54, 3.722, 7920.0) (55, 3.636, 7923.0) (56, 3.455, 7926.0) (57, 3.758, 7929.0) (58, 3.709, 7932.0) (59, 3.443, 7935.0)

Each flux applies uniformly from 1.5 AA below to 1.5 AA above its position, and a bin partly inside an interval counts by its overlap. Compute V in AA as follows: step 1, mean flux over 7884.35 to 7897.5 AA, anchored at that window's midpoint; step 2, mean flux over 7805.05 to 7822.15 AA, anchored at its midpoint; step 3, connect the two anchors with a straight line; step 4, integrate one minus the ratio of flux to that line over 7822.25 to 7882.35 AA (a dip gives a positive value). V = -4.6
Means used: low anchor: 2.97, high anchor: 3.48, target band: 3.48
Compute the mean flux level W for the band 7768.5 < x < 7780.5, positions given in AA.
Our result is 3.5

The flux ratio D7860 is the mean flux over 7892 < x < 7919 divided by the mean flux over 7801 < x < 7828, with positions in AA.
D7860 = 1.16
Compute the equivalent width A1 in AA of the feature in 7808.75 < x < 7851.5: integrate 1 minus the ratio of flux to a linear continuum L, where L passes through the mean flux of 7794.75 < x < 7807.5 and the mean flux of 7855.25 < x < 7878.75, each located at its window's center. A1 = 5.8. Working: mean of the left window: 3.69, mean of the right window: 3.62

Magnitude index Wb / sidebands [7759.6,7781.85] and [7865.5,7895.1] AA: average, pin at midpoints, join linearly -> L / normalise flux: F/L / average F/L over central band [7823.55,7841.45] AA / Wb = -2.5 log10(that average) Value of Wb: 0.11 mag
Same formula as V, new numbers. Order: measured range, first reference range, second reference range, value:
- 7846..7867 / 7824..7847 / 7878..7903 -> -0.7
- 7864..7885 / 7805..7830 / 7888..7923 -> -1.9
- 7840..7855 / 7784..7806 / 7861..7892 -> 0.2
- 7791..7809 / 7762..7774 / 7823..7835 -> -2.2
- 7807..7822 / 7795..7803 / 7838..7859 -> 3.3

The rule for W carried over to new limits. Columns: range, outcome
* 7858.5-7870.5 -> 3.51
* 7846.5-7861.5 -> 3.52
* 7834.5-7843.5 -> 3.64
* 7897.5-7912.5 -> 3.59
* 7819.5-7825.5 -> 2.82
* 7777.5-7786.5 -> 3.6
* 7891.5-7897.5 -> 3.49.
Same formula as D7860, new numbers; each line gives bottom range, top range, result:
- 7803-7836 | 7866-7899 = 1.18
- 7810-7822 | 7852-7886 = 1.31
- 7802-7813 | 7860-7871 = 1.05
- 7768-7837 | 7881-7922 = 1.07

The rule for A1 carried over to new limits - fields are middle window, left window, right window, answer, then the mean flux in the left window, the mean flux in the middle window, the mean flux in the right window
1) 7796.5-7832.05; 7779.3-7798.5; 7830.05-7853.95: 4.4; 3.64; 3.12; 3.47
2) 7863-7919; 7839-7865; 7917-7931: 0.9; 3.61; 3.56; 3.62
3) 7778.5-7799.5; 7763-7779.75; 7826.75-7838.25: -1.6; 3.47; 3.64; 3.18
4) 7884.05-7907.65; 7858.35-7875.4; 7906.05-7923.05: 0.1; 3.59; 3.54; 3.53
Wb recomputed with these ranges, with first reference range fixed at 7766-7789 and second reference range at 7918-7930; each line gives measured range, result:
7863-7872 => 0.007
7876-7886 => -0.012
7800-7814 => 0.048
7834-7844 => -0.016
